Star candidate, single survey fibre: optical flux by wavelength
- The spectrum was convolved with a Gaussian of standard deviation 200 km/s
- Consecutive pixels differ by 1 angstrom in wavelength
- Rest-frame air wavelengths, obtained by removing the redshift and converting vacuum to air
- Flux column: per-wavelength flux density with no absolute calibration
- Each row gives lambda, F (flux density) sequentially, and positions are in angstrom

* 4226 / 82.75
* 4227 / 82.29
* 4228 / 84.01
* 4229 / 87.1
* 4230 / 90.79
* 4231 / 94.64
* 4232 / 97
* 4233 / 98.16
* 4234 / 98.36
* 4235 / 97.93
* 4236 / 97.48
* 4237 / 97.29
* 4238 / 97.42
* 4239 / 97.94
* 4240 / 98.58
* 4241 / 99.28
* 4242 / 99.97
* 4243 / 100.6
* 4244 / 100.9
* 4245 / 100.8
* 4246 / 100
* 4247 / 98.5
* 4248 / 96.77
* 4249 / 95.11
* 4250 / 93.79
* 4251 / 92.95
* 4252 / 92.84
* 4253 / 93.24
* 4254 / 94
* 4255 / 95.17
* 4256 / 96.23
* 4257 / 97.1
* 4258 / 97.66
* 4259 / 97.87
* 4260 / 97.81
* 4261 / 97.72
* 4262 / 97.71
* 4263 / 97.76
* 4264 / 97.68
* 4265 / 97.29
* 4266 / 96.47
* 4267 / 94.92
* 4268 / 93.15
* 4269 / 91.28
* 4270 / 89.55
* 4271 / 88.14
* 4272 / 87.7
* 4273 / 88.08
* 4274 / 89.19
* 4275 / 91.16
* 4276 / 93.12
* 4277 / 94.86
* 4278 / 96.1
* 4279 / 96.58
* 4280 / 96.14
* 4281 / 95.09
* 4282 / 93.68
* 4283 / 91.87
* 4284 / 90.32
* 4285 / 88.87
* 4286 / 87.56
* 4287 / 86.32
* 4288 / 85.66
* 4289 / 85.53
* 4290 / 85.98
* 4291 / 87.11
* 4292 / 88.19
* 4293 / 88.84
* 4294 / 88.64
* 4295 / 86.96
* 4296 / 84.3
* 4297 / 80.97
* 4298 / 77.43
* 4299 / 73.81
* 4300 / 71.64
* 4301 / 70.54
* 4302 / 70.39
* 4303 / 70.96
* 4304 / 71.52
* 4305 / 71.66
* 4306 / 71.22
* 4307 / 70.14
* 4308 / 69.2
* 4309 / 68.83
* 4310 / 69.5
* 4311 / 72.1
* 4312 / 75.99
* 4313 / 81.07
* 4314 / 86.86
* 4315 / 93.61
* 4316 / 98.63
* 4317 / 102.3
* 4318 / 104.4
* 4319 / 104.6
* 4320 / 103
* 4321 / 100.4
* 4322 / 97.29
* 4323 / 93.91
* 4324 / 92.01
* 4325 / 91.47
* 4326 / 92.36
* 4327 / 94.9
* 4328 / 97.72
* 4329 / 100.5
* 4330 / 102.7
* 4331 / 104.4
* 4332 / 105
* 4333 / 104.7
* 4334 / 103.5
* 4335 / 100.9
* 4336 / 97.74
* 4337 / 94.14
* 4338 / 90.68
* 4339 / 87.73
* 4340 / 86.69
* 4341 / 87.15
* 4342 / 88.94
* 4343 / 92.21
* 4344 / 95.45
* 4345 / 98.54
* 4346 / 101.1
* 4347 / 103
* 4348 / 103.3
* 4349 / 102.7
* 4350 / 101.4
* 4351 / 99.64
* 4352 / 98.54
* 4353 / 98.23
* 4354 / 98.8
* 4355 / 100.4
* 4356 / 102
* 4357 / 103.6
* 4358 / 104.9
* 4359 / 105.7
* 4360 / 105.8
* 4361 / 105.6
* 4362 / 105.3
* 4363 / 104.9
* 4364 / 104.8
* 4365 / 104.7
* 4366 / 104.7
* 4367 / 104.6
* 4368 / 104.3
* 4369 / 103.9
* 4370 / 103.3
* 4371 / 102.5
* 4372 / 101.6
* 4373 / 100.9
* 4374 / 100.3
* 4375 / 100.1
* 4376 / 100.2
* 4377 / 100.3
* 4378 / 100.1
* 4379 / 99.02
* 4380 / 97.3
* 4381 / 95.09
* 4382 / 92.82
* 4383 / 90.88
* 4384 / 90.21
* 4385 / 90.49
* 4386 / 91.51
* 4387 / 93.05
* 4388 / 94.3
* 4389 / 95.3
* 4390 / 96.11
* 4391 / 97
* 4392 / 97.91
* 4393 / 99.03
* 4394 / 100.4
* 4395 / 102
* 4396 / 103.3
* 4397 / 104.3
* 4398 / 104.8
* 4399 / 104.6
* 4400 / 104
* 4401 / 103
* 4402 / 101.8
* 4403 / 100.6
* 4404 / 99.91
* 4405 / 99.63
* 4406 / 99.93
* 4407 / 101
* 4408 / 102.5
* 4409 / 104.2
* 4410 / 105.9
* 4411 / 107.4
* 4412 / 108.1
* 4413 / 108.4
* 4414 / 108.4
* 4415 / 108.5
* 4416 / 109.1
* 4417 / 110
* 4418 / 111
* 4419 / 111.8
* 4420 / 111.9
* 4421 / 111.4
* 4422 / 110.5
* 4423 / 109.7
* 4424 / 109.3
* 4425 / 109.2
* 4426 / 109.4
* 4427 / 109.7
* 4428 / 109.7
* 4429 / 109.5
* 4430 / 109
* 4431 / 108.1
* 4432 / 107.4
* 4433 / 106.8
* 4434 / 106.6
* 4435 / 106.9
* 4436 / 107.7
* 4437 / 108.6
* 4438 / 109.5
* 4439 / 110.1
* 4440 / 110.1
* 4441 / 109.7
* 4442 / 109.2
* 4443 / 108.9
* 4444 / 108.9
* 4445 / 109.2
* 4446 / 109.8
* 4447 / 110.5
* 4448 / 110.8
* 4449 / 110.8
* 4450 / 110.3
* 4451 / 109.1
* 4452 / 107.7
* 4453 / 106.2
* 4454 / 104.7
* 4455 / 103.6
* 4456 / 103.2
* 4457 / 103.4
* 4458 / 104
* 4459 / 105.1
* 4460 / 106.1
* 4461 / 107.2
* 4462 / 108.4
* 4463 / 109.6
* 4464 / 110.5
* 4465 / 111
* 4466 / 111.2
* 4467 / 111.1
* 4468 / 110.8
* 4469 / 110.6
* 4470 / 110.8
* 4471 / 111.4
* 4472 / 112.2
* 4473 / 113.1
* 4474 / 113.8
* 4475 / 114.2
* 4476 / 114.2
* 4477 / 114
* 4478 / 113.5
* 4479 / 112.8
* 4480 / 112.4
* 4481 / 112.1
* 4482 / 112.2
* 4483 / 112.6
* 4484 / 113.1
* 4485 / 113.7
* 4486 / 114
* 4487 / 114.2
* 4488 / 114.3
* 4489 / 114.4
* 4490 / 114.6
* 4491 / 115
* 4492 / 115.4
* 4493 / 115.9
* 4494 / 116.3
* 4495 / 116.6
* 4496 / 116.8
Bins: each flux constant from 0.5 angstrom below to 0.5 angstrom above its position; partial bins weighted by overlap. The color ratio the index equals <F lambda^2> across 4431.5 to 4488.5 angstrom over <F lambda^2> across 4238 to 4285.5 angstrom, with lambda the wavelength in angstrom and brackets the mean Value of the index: 1.27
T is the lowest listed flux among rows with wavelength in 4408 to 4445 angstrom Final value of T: 102.5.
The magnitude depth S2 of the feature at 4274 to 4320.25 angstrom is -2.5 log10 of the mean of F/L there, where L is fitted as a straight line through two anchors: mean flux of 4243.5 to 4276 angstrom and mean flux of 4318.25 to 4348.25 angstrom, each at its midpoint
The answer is 0.13 mag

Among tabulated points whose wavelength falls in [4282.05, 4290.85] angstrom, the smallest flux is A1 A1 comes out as 85.53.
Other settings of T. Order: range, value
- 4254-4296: 84.3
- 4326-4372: 86.69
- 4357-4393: 90.21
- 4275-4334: 68.83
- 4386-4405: 91.51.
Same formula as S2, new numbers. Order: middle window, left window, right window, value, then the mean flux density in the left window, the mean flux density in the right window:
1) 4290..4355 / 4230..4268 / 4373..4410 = 0.092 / 97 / 98.9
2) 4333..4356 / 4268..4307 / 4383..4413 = -0.048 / 85.3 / 100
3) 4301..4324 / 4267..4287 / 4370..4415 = 0.128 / 91.7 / 100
